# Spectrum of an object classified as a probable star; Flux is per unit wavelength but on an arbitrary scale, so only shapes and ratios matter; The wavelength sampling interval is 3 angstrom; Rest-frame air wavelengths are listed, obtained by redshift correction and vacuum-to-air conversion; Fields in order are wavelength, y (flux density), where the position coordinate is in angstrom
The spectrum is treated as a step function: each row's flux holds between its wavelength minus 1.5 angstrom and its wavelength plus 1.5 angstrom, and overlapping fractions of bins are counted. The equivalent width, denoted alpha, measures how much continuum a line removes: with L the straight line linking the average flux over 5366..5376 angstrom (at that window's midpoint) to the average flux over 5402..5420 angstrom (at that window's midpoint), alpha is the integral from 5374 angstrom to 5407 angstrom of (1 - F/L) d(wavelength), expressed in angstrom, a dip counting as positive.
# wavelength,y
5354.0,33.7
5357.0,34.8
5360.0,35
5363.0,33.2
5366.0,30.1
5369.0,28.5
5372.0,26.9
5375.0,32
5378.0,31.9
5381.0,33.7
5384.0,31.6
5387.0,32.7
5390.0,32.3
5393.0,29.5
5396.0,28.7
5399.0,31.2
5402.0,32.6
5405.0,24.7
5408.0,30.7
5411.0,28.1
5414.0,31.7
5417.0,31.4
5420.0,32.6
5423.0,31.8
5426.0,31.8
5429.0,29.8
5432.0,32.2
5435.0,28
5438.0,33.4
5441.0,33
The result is -1.7 angstrom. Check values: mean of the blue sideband 29.1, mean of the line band 31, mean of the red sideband 29.9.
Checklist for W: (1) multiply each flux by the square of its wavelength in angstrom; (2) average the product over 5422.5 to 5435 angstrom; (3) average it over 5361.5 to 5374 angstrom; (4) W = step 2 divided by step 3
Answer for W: 1.06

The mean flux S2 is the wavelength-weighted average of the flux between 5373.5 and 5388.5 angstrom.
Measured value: 32.4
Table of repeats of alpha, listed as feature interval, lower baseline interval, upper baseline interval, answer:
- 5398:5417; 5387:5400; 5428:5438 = 0.4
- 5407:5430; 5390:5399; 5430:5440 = -0.2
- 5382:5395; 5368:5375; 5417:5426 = -0.8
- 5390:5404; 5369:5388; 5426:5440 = 0.3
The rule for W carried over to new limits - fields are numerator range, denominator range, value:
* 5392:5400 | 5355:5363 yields 0.87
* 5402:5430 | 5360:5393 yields 0.98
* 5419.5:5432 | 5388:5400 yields 1.05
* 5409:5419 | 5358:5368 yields 0.95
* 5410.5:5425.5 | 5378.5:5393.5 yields 0.99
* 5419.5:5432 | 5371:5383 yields 1.02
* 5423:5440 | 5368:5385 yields 1.03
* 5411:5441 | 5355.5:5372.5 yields 1.01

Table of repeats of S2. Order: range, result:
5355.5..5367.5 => 33.3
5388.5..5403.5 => 30.9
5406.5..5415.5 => 30.2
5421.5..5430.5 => 31.1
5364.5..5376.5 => 29.4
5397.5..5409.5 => 29.8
